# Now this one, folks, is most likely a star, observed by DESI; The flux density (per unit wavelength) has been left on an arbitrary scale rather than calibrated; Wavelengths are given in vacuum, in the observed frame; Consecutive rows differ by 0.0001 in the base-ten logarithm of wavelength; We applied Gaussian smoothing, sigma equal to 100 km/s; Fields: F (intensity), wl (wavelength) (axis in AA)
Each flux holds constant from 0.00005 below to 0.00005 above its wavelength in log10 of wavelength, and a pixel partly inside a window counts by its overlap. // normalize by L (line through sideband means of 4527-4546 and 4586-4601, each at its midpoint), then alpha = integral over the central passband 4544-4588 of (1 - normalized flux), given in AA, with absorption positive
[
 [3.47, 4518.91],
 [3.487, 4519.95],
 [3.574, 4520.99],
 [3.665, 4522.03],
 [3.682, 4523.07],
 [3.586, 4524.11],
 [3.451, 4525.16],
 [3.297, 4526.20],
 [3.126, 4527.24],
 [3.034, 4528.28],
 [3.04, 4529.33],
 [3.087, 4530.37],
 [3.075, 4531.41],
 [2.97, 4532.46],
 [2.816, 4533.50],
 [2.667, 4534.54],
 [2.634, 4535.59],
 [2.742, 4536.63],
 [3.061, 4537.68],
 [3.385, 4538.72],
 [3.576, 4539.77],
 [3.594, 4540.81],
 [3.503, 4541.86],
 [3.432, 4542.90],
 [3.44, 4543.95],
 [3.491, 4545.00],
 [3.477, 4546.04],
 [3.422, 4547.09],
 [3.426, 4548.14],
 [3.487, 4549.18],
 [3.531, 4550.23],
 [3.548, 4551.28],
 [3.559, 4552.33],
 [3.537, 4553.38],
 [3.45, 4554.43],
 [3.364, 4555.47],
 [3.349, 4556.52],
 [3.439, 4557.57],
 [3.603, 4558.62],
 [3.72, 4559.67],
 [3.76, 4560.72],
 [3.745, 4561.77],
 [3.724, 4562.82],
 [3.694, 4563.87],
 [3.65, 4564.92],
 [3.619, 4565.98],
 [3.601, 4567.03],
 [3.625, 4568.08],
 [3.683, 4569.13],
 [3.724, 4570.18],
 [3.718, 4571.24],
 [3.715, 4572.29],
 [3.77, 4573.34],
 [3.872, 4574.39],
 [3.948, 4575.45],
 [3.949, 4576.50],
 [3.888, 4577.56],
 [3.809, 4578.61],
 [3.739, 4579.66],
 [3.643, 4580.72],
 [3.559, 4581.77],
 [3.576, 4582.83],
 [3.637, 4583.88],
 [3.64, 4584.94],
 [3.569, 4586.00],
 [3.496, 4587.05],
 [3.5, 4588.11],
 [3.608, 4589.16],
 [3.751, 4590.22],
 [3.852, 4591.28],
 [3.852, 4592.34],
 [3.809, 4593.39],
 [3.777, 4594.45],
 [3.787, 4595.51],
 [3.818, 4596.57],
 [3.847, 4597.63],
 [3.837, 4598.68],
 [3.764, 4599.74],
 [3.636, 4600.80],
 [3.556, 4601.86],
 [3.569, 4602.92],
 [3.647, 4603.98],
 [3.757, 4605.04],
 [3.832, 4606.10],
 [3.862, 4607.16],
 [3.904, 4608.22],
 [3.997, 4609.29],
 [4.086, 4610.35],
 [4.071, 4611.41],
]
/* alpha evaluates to -2.2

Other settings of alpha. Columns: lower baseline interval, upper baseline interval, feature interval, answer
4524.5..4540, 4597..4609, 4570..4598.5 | -1.4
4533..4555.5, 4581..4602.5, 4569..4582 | -0.8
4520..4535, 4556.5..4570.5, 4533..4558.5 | 0.8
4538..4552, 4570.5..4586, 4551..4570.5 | 0.0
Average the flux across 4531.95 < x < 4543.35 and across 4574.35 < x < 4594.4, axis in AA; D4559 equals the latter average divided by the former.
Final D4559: 1.19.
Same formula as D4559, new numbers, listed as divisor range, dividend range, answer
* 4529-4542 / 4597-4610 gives 1.23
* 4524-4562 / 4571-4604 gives 1.12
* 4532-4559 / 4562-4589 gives 1.11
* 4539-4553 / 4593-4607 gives 1.07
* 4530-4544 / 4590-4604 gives 1.20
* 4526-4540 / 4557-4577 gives 1.23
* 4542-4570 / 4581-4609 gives 1.04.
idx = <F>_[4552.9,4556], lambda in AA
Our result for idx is 3.46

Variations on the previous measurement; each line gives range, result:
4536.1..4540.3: 3.19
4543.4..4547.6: 3.45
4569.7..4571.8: 3.71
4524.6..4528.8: 3.23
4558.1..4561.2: 3.69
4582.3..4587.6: 3.58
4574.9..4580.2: 3.86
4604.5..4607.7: 3.82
